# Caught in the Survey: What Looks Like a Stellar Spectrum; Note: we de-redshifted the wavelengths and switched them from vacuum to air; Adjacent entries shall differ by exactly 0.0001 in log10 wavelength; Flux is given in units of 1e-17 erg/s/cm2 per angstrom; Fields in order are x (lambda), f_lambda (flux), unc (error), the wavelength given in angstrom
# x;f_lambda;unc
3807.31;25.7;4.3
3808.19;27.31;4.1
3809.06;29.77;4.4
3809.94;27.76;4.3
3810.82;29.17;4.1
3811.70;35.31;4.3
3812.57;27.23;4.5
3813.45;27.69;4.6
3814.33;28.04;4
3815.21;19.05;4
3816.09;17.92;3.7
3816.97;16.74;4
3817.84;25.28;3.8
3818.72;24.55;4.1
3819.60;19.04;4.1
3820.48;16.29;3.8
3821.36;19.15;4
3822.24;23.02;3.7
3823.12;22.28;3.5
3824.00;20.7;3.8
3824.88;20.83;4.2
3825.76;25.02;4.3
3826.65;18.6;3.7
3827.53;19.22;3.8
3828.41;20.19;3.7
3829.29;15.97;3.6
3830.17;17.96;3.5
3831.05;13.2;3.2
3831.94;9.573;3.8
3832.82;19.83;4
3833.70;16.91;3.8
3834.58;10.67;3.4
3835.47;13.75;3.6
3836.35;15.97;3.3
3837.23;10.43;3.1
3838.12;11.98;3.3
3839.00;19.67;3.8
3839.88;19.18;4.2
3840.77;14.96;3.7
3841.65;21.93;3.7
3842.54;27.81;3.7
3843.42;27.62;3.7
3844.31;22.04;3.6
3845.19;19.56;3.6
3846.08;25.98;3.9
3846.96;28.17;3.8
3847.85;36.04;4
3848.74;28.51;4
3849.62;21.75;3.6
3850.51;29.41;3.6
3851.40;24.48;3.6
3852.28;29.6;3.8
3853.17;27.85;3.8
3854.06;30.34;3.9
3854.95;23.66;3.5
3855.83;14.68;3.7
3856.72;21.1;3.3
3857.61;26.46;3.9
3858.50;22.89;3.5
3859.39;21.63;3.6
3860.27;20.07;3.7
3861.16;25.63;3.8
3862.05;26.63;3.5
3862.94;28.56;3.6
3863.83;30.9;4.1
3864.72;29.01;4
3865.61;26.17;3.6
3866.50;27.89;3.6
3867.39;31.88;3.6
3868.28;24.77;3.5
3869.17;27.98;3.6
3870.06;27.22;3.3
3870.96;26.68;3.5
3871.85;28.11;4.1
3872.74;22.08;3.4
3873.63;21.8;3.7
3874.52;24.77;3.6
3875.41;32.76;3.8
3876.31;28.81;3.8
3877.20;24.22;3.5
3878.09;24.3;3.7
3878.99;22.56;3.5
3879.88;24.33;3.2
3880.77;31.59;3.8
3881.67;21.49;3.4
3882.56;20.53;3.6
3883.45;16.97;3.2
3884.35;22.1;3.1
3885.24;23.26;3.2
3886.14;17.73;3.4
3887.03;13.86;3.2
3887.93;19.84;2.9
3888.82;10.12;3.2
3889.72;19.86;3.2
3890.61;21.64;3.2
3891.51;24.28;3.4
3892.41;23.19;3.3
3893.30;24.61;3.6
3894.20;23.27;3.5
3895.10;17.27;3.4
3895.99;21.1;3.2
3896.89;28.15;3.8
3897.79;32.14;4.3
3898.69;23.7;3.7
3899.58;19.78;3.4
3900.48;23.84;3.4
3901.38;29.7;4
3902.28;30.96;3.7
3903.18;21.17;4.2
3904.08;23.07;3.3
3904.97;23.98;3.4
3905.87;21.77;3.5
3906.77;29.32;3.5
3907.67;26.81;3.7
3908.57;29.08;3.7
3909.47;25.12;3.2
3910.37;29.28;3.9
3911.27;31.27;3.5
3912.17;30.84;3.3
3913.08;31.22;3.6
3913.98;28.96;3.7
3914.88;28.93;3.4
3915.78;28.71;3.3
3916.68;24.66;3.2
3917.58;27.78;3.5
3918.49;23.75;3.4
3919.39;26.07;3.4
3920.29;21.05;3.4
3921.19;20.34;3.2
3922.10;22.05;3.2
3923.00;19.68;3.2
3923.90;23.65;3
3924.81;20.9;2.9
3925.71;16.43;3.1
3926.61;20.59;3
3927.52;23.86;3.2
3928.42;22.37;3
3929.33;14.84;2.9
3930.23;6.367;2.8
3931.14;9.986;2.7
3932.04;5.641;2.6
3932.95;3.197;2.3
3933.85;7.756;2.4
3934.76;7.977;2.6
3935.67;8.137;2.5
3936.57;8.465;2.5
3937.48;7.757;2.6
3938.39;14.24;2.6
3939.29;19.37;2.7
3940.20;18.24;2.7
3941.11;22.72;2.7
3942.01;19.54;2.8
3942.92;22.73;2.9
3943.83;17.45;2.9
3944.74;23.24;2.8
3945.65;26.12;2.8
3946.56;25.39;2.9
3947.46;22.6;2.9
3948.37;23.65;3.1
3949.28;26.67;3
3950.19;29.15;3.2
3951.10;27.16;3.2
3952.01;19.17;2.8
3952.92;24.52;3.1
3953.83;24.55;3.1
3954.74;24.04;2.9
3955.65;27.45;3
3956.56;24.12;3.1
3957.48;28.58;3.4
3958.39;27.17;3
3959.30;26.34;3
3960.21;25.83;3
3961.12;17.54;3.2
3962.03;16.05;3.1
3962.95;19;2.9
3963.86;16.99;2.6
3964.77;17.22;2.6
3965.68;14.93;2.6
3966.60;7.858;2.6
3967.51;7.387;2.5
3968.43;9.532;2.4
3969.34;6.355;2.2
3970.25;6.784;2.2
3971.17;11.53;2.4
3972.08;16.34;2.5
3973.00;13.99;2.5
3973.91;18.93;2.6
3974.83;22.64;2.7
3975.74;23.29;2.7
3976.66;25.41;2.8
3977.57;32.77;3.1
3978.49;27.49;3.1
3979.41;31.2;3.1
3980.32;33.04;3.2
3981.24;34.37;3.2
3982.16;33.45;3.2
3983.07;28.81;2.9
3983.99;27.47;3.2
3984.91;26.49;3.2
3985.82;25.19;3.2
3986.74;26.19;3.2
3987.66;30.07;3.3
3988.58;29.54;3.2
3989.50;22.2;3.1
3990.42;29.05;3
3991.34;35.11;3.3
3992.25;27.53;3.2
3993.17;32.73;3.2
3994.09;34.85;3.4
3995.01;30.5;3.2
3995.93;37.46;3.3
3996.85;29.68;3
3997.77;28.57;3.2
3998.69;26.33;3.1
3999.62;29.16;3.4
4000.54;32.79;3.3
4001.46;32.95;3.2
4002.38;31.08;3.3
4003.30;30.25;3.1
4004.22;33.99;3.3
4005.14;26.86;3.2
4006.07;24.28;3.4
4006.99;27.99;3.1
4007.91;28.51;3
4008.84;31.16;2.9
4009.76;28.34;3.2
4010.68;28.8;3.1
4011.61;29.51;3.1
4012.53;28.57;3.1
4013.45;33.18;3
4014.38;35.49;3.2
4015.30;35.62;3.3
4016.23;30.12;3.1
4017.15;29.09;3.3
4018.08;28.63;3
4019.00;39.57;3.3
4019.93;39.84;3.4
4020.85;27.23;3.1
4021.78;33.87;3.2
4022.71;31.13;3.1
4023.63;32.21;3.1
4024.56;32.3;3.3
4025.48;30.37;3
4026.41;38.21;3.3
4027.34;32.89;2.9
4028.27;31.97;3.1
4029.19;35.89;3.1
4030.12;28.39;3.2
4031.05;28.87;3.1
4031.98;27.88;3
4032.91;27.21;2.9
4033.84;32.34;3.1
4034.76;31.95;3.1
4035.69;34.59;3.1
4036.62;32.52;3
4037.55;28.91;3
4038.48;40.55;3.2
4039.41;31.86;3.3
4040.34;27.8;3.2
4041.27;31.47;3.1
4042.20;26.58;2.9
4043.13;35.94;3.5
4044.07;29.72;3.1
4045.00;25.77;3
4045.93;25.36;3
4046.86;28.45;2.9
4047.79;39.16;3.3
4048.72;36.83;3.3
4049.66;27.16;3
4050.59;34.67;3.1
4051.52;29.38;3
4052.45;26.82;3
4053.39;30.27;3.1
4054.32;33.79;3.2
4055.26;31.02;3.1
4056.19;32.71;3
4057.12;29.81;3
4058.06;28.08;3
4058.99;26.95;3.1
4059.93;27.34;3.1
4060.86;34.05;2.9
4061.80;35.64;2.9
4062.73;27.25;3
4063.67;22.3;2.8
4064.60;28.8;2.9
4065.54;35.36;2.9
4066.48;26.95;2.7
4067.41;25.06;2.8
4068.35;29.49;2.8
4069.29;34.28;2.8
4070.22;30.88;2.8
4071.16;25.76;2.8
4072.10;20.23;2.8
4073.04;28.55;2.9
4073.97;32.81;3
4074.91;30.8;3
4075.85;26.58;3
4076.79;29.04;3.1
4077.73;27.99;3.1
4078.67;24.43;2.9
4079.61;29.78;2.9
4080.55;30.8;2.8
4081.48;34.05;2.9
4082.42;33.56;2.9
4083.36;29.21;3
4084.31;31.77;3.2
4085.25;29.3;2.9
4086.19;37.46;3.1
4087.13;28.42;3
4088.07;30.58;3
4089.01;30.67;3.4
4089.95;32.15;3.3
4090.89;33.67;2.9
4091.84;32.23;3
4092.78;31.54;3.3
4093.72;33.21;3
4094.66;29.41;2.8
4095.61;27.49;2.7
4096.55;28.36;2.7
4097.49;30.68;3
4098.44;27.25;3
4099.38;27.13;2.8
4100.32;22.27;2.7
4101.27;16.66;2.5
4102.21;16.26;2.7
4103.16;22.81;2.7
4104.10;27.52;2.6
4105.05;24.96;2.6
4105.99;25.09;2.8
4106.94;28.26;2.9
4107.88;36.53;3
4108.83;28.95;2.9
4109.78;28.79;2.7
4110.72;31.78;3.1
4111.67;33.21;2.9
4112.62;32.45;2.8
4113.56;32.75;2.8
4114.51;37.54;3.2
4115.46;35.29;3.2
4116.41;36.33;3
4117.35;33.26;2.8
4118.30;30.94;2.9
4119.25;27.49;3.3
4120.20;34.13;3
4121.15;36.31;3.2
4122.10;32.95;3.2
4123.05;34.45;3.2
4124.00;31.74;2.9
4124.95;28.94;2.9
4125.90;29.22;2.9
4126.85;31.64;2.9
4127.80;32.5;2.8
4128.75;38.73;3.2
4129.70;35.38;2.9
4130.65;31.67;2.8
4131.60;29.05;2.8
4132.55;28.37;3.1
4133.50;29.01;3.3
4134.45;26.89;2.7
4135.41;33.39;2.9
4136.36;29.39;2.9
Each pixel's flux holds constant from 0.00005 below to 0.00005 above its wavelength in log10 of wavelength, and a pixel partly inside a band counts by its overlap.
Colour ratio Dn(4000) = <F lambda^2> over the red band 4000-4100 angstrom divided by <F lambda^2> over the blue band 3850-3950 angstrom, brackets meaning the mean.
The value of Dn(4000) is 1.45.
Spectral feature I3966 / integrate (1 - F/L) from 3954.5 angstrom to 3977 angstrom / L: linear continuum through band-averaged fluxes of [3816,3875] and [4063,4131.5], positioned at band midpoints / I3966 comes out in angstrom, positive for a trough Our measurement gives 6.85 angstrom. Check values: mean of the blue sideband 22.4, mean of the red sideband 30.1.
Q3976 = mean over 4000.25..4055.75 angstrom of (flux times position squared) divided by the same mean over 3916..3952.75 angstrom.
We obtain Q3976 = 1.74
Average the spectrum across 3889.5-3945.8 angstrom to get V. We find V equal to 21.4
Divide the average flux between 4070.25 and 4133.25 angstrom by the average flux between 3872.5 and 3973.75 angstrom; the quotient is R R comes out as 1.43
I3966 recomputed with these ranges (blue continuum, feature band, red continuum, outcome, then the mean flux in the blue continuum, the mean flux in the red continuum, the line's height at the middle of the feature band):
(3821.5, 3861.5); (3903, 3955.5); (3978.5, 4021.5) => 9.9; 21.3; 30.5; 26.4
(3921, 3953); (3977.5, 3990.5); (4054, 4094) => -4.1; 18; 30.1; 22.2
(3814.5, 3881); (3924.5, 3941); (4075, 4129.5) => 7.9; 22.8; 30.3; 25.3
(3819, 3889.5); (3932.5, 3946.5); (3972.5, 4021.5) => 5.9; 22.4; 29.6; 26.7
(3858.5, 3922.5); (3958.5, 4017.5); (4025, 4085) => 5.0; 24.8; 30.4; 28.1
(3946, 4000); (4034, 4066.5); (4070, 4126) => -3.7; 24.2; 29.9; 27.7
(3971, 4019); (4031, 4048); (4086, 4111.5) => -1.3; 28.8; 28.5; 28.7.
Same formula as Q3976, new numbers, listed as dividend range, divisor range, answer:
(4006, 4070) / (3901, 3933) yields 1.43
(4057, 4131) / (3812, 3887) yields 1.49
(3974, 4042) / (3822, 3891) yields 1.47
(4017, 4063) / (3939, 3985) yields 1.49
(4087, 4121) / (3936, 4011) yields 1.31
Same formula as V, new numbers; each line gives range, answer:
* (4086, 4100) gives 30.5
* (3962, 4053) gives 28.2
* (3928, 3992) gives 20.6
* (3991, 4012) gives 30.3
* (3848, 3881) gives 26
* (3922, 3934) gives 15.5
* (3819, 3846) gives 18.6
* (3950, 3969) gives 20.5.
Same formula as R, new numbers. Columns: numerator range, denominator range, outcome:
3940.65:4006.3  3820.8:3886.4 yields 1.08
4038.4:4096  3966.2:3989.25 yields 1.36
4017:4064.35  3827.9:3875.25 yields 1.36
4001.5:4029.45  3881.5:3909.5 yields 1.38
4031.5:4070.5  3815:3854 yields 1.47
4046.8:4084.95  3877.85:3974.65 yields 1.44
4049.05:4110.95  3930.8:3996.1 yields 1.35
